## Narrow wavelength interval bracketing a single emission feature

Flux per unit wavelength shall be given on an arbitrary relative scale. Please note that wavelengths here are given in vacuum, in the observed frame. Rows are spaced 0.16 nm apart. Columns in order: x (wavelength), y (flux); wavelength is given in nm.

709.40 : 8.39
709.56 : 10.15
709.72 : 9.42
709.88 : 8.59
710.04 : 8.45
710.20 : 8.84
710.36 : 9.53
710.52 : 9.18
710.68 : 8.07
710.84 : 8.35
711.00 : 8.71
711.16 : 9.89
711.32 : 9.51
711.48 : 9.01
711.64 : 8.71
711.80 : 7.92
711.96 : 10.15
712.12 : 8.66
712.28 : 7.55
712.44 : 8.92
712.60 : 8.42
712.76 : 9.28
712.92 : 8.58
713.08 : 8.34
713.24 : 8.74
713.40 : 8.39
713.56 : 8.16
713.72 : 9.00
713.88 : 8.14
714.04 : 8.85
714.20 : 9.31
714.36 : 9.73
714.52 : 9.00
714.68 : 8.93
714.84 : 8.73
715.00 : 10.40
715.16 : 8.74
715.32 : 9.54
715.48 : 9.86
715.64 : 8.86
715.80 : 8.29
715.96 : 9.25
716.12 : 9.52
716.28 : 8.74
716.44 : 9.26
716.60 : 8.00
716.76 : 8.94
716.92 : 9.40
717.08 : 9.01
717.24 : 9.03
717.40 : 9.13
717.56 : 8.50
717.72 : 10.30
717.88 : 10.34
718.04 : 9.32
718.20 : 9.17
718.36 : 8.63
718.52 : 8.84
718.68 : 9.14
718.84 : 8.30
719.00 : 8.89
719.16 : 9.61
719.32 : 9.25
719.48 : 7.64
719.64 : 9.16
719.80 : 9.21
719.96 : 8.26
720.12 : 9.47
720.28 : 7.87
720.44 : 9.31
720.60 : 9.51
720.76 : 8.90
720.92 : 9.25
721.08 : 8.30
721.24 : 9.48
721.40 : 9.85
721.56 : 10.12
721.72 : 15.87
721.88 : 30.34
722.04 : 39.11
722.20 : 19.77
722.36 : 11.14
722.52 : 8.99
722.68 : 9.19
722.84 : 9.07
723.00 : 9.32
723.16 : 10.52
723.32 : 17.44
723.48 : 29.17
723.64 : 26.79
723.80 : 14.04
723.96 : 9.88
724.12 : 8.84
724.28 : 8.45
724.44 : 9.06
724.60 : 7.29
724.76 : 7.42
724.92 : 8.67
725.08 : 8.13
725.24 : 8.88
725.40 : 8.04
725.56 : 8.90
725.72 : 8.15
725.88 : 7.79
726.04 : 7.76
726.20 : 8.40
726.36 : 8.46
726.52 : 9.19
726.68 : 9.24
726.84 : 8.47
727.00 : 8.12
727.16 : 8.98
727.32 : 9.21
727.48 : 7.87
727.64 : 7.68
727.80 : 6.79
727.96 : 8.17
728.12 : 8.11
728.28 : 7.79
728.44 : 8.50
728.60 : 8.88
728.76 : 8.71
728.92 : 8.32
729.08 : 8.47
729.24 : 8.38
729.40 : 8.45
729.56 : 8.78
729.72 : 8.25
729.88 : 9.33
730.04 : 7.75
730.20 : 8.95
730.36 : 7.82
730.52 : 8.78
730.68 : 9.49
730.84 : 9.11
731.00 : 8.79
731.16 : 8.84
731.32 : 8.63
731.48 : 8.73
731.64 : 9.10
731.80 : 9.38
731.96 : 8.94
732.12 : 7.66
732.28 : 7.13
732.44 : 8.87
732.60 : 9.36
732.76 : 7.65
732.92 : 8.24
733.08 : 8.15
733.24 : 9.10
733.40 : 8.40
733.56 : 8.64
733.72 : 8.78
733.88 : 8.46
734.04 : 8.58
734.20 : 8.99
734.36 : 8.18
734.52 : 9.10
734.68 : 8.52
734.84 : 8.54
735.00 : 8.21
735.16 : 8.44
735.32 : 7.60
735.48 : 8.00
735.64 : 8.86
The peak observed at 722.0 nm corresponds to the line [S II]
